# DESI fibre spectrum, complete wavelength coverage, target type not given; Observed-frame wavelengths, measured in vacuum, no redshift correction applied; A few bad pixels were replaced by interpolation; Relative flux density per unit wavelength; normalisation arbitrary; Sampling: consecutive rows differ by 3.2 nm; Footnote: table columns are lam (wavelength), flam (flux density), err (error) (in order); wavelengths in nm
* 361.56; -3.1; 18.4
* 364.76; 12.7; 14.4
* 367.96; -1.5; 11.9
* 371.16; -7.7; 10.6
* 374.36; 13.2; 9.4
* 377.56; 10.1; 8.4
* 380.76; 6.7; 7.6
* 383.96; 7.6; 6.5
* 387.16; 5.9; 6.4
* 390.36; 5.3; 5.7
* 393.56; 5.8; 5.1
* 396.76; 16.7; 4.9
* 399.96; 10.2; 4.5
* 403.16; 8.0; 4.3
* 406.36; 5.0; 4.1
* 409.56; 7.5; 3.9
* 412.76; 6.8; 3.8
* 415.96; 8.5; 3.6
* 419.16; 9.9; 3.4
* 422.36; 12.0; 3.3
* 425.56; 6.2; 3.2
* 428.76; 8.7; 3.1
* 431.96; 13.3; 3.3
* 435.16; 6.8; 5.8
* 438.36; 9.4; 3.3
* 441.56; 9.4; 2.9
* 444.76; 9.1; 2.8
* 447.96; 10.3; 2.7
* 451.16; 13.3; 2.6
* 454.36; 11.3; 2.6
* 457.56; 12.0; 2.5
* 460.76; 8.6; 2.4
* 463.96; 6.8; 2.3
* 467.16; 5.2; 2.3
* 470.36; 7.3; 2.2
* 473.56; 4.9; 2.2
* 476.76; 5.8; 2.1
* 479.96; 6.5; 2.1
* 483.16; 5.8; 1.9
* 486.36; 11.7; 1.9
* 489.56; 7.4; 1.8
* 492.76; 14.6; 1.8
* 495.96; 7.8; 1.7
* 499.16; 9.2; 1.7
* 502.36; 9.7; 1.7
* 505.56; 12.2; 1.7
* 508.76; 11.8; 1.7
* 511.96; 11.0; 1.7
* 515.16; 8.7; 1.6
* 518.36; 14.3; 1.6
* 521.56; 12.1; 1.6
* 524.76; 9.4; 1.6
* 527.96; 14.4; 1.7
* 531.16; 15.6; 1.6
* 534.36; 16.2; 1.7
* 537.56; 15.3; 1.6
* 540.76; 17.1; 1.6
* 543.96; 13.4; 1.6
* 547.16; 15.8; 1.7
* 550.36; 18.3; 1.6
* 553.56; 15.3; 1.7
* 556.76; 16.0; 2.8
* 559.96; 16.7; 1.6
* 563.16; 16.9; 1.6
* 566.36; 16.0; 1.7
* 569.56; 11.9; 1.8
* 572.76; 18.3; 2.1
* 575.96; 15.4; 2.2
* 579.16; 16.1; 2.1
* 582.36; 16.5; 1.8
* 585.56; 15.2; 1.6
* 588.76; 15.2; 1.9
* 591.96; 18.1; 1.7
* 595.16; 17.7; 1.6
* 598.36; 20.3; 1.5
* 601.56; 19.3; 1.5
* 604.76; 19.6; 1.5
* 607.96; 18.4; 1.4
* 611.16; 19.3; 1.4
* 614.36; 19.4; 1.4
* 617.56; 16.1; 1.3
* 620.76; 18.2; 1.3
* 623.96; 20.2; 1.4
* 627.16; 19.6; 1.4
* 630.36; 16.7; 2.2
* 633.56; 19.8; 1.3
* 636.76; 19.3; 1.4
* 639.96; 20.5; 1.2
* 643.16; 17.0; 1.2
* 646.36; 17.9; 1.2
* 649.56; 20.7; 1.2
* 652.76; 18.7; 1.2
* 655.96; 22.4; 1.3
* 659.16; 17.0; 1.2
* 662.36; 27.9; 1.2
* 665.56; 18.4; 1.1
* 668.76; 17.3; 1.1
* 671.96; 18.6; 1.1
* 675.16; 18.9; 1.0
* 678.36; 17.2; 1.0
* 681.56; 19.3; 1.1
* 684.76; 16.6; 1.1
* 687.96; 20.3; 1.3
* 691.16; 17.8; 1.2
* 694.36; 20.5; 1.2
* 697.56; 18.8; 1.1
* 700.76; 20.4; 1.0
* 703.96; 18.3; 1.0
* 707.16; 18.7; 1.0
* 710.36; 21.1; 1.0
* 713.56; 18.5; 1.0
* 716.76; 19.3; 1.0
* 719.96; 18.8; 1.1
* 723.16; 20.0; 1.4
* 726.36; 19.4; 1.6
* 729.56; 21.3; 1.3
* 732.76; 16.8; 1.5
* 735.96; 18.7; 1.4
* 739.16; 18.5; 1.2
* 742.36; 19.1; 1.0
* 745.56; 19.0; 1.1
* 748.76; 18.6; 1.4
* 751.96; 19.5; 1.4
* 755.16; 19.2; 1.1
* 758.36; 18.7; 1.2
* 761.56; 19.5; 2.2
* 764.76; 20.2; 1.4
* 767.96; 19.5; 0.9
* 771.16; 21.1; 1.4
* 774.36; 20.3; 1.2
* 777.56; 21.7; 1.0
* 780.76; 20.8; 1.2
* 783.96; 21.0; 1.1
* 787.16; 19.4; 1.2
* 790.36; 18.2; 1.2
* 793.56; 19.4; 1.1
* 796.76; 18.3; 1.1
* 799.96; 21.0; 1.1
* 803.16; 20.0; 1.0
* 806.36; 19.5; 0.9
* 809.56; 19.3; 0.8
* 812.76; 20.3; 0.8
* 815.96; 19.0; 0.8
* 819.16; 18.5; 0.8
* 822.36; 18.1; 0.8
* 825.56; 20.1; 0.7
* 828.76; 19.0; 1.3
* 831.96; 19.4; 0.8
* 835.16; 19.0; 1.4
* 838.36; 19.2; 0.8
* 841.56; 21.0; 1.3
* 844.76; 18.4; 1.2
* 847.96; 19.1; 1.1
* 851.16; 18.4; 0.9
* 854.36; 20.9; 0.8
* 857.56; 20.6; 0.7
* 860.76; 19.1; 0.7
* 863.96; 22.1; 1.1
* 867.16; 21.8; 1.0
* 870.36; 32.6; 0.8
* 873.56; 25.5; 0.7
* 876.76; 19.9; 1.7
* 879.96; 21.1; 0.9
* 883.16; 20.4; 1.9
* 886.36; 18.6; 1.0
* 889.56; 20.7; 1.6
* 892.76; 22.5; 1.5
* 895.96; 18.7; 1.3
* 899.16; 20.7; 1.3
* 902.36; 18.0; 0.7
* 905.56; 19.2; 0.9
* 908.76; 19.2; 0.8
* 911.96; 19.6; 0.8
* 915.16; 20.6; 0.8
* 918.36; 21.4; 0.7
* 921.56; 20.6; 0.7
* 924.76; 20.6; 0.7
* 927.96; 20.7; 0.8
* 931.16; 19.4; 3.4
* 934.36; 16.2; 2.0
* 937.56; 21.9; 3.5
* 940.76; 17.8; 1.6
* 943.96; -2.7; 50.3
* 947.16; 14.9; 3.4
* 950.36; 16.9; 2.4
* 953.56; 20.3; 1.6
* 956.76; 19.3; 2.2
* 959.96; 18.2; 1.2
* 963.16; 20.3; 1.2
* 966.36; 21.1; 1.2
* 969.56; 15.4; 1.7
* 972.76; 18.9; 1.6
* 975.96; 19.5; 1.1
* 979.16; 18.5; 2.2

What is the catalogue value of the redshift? 0.324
